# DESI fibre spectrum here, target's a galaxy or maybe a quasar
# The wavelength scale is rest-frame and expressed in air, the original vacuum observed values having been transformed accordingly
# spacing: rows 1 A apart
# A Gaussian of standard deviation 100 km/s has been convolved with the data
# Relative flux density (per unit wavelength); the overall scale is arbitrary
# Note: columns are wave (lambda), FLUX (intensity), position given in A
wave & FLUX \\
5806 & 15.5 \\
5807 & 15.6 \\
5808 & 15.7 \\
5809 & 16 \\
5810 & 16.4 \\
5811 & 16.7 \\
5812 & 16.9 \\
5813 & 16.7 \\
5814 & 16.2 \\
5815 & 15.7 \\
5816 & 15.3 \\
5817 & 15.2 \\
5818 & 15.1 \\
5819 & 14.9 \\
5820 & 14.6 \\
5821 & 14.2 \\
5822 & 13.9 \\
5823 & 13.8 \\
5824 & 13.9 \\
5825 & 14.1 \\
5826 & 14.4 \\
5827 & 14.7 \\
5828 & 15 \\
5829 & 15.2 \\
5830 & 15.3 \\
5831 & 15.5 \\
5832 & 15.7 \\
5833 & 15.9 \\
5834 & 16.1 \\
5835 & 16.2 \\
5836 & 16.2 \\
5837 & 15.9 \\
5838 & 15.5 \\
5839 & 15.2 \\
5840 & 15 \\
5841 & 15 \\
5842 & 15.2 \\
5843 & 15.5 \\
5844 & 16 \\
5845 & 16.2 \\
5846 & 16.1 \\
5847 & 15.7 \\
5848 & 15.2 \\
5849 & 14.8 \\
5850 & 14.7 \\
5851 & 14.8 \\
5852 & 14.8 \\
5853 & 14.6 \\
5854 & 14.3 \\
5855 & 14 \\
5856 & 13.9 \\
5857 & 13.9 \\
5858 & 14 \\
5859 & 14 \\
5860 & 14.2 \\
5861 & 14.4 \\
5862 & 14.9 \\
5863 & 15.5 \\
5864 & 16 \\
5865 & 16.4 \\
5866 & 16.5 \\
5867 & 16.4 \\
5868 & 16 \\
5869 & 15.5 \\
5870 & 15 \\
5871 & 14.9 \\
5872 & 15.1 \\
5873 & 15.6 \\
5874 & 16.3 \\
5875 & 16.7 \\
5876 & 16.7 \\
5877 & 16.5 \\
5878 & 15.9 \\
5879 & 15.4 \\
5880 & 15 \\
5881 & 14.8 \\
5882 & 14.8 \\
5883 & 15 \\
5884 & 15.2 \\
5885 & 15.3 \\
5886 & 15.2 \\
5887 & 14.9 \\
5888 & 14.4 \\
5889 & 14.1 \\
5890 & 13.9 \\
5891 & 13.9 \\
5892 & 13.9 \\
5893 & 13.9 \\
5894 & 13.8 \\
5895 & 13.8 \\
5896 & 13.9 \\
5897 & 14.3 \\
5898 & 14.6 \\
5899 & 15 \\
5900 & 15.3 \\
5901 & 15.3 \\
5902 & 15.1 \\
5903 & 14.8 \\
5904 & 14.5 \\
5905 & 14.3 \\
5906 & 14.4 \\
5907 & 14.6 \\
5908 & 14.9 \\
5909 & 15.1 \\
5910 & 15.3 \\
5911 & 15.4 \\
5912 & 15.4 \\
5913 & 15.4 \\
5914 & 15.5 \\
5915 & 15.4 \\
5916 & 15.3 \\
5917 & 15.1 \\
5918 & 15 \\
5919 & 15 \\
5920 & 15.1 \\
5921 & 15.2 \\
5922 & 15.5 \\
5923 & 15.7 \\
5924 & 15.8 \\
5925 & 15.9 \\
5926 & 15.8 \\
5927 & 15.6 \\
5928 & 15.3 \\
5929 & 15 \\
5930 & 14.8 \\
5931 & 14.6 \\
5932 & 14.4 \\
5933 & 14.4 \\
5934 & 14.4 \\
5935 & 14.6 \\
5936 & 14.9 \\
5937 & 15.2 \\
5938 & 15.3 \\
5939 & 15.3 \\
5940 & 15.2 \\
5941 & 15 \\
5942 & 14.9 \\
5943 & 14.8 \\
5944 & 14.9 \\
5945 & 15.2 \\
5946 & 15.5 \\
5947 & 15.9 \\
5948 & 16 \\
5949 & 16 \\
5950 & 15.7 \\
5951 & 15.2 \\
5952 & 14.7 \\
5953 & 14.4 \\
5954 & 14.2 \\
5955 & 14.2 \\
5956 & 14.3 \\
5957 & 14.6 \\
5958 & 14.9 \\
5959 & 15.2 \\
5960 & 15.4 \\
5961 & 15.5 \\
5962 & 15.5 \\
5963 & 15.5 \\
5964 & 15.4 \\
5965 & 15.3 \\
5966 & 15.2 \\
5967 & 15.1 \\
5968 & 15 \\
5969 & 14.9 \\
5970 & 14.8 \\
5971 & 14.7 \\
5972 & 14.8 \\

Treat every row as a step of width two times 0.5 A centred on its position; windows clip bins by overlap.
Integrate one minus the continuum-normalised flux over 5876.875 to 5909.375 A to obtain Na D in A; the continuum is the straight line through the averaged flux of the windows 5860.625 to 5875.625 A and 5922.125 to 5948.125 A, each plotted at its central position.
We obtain 1.7 A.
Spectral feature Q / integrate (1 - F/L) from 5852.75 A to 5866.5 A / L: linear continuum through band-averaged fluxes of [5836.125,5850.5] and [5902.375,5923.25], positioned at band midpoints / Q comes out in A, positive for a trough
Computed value 0.5 A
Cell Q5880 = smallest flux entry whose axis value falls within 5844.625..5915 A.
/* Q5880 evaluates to 13.8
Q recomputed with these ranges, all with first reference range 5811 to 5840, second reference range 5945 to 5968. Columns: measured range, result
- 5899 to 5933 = 0.2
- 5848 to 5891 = 0.4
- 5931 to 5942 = 0.2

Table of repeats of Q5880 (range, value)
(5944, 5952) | 14.7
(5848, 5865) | 13.9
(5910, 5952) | 14.4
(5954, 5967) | 14.2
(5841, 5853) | 14.6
